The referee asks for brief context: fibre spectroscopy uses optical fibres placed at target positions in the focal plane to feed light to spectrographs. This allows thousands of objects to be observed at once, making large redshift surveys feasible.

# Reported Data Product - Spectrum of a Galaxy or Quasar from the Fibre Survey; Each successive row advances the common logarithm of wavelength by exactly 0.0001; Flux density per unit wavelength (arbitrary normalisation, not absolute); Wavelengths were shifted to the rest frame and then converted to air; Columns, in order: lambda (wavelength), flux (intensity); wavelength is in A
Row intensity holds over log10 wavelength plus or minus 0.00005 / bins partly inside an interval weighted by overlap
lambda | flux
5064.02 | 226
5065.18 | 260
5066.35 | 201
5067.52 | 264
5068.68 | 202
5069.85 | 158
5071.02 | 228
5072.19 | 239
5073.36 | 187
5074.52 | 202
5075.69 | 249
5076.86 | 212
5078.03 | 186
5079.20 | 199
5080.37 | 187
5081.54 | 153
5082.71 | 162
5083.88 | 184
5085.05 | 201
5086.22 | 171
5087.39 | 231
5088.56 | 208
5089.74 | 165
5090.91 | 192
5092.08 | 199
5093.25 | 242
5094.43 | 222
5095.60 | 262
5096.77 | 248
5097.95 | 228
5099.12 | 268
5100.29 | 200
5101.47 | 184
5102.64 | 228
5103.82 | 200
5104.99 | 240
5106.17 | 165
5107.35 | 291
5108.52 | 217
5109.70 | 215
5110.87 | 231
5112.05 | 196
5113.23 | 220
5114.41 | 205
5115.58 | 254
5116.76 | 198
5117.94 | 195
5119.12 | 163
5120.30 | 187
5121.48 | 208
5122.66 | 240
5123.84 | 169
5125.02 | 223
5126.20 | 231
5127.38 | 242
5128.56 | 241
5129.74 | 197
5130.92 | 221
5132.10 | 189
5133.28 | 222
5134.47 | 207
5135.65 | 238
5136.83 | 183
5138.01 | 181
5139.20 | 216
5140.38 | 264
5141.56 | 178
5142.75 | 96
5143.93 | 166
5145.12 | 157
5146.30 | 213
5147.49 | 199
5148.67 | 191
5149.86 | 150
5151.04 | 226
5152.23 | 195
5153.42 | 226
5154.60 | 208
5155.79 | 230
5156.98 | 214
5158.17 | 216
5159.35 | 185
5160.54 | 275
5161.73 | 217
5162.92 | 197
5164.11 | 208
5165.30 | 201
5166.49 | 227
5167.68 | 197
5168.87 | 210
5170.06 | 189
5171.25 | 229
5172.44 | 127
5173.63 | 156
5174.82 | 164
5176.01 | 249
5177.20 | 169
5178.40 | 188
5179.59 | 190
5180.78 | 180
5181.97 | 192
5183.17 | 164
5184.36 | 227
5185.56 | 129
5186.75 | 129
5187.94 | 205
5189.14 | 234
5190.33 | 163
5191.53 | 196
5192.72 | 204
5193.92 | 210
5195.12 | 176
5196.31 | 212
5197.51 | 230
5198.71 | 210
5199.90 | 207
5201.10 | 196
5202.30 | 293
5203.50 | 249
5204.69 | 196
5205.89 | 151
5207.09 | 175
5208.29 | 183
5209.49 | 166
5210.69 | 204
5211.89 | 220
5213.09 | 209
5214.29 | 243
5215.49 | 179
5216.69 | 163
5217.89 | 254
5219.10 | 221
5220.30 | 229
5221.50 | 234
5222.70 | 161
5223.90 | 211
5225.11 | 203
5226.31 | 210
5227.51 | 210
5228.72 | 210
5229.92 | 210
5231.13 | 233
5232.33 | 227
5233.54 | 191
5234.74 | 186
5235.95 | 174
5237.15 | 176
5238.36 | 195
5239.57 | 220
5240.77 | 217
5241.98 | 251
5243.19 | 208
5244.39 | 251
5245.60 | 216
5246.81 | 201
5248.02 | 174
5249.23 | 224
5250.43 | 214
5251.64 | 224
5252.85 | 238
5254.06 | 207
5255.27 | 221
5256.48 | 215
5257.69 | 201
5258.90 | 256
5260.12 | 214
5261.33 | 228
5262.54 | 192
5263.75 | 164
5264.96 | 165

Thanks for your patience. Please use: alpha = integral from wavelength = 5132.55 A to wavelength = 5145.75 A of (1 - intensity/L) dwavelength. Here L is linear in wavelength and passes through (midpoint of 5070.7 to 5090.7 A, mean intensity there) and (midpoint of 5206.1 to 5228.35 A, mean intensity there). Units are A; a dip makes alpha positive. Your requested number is 0.5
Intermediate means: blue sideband 197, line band 192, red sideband 203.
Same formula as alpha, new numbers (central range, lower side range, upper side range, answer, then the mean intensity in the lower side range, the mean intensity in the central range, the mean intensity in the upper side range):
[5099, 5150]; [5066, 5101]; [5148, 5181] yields -0.4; 208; 206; 201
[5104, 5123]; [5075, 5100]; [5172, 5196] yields -1.1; 208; 213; 183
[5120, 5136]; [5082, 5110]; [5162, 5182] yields -0.9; 213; 216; 193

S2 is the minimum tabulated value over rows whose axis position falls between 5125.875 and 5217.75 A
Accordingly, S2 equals 96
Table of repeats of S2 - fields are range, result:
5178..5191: 129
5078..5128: 153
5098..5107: 165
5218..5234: 161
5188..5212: 151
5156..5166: 185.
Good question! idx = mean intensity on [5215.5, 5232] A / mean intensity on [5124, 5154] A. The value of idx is 1.04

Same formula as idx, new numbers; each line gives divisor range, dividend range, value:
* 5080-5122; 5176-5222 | 0.96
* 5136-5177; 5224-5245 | 1.06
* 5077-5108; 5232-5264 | 1.01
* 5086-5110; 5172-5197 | 0.84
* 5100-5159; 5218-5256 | 1.03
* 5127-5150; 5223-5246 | 1.06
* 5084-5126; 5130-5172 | 0.95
